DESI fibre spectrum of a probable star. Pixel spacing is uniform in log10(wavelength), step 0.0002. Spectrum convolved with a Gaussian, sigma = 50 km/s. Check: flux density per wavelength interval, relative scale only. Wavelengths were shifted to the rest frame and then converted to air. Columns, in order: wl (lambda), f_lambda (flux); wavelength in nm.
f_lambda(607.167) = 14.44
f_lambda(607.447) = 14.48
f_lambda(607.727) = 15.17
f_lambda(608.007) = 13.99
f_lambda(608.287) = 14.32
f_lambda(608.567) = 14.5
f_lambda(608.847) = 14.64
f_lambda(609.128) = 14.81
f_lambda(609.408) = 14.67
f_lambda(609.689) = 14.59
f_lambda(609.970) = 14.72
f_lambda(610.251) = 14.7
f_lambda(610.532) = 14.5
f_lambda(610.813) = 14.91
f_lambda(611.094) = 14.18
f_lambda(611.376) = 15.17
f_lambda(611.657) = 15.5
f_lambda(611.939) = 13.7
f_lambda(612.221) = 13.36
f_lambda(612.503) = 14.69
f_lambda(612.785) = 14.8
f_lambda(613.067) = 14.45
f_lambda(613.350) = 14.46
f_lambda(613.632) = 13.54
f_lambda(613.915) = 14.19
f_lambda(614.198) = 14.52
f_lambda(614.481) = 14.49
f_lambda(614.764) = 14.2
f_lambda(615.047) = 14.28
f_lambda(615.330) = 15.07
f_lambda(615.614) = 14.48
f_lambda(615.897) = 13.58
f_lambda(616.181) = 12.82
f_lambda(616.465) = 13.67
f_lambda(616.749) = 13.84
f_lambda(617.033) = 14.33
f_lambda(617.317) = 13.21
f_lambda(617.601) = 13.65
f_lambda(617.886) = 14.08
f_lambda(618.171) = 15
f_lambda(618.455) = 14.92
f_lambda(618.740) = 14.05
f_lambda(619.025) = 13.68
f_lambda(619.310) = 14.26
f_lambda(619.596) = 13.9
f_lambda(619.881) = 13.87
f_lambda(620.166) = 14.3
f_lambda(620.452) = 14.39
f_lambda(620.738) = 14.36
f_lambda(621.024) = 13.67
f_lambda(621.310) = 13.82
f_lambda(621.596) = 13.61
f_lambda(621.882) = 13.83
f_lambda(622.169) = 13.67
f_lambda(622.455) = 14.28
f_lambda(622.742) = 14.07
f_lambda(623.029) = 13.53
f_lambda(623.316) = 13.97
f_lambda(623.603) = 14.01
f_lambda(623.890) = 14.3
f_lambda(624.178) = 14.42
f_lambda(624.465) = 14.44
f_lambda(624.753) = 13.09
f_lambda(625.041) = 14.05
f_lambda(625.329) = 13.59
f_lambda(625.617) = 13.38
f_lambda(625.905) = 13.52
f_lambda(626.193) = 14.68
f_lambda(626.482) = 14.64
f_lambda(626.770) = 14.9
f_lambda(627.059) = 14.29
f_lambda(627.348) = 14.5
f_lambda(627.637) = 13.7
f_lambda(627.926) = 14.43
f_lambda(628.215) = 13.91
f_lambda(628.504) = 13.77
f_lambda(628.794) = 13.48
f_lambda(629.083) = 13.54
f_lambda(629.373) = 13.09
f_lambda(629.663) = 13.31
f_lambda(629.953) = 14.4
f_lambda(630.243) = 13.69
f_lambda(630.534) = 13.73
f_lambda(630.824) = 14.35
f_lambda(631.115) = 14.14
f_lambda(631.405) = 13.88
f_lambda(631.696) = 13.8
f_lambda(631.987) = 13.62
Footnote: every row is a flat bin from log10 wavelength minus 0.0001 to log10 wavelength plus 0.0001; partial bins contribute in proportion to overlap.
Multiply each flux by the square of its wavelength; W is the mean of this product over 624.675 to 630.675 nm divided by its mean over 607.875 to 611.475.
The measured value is 1.0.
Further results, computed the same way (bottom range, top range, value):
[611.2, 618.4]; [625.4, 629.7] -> 1.02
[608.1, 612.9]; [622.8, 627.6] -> 1.01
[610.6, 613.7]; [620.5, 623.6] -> 0.99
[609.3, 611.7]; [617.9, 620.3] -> 0.99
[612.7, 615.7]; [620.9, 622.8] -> 0.99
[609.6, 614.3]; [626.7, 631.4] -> 1.02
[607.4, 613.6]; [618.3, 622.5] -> 1.00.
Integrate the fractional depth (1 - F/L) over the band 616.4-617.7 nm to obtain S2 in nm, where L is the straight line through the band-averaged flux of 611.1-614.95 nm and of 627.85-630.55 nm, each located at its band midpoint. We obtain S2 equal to 0.04 nm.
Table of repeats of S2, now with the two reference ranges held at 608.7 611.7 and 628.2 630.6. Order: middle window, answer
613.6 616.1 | 0.037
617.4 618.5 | -0.001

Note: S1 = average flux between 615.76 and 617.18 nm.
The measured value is 13.6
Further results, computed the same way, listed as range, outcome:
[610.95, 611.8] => 15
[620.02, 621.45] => 14.1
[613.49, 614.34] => 14.1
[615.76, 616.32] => 13.2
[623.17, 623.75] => 14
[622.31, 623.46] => 14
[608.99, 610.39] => 14.7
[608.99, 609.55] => 14.7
